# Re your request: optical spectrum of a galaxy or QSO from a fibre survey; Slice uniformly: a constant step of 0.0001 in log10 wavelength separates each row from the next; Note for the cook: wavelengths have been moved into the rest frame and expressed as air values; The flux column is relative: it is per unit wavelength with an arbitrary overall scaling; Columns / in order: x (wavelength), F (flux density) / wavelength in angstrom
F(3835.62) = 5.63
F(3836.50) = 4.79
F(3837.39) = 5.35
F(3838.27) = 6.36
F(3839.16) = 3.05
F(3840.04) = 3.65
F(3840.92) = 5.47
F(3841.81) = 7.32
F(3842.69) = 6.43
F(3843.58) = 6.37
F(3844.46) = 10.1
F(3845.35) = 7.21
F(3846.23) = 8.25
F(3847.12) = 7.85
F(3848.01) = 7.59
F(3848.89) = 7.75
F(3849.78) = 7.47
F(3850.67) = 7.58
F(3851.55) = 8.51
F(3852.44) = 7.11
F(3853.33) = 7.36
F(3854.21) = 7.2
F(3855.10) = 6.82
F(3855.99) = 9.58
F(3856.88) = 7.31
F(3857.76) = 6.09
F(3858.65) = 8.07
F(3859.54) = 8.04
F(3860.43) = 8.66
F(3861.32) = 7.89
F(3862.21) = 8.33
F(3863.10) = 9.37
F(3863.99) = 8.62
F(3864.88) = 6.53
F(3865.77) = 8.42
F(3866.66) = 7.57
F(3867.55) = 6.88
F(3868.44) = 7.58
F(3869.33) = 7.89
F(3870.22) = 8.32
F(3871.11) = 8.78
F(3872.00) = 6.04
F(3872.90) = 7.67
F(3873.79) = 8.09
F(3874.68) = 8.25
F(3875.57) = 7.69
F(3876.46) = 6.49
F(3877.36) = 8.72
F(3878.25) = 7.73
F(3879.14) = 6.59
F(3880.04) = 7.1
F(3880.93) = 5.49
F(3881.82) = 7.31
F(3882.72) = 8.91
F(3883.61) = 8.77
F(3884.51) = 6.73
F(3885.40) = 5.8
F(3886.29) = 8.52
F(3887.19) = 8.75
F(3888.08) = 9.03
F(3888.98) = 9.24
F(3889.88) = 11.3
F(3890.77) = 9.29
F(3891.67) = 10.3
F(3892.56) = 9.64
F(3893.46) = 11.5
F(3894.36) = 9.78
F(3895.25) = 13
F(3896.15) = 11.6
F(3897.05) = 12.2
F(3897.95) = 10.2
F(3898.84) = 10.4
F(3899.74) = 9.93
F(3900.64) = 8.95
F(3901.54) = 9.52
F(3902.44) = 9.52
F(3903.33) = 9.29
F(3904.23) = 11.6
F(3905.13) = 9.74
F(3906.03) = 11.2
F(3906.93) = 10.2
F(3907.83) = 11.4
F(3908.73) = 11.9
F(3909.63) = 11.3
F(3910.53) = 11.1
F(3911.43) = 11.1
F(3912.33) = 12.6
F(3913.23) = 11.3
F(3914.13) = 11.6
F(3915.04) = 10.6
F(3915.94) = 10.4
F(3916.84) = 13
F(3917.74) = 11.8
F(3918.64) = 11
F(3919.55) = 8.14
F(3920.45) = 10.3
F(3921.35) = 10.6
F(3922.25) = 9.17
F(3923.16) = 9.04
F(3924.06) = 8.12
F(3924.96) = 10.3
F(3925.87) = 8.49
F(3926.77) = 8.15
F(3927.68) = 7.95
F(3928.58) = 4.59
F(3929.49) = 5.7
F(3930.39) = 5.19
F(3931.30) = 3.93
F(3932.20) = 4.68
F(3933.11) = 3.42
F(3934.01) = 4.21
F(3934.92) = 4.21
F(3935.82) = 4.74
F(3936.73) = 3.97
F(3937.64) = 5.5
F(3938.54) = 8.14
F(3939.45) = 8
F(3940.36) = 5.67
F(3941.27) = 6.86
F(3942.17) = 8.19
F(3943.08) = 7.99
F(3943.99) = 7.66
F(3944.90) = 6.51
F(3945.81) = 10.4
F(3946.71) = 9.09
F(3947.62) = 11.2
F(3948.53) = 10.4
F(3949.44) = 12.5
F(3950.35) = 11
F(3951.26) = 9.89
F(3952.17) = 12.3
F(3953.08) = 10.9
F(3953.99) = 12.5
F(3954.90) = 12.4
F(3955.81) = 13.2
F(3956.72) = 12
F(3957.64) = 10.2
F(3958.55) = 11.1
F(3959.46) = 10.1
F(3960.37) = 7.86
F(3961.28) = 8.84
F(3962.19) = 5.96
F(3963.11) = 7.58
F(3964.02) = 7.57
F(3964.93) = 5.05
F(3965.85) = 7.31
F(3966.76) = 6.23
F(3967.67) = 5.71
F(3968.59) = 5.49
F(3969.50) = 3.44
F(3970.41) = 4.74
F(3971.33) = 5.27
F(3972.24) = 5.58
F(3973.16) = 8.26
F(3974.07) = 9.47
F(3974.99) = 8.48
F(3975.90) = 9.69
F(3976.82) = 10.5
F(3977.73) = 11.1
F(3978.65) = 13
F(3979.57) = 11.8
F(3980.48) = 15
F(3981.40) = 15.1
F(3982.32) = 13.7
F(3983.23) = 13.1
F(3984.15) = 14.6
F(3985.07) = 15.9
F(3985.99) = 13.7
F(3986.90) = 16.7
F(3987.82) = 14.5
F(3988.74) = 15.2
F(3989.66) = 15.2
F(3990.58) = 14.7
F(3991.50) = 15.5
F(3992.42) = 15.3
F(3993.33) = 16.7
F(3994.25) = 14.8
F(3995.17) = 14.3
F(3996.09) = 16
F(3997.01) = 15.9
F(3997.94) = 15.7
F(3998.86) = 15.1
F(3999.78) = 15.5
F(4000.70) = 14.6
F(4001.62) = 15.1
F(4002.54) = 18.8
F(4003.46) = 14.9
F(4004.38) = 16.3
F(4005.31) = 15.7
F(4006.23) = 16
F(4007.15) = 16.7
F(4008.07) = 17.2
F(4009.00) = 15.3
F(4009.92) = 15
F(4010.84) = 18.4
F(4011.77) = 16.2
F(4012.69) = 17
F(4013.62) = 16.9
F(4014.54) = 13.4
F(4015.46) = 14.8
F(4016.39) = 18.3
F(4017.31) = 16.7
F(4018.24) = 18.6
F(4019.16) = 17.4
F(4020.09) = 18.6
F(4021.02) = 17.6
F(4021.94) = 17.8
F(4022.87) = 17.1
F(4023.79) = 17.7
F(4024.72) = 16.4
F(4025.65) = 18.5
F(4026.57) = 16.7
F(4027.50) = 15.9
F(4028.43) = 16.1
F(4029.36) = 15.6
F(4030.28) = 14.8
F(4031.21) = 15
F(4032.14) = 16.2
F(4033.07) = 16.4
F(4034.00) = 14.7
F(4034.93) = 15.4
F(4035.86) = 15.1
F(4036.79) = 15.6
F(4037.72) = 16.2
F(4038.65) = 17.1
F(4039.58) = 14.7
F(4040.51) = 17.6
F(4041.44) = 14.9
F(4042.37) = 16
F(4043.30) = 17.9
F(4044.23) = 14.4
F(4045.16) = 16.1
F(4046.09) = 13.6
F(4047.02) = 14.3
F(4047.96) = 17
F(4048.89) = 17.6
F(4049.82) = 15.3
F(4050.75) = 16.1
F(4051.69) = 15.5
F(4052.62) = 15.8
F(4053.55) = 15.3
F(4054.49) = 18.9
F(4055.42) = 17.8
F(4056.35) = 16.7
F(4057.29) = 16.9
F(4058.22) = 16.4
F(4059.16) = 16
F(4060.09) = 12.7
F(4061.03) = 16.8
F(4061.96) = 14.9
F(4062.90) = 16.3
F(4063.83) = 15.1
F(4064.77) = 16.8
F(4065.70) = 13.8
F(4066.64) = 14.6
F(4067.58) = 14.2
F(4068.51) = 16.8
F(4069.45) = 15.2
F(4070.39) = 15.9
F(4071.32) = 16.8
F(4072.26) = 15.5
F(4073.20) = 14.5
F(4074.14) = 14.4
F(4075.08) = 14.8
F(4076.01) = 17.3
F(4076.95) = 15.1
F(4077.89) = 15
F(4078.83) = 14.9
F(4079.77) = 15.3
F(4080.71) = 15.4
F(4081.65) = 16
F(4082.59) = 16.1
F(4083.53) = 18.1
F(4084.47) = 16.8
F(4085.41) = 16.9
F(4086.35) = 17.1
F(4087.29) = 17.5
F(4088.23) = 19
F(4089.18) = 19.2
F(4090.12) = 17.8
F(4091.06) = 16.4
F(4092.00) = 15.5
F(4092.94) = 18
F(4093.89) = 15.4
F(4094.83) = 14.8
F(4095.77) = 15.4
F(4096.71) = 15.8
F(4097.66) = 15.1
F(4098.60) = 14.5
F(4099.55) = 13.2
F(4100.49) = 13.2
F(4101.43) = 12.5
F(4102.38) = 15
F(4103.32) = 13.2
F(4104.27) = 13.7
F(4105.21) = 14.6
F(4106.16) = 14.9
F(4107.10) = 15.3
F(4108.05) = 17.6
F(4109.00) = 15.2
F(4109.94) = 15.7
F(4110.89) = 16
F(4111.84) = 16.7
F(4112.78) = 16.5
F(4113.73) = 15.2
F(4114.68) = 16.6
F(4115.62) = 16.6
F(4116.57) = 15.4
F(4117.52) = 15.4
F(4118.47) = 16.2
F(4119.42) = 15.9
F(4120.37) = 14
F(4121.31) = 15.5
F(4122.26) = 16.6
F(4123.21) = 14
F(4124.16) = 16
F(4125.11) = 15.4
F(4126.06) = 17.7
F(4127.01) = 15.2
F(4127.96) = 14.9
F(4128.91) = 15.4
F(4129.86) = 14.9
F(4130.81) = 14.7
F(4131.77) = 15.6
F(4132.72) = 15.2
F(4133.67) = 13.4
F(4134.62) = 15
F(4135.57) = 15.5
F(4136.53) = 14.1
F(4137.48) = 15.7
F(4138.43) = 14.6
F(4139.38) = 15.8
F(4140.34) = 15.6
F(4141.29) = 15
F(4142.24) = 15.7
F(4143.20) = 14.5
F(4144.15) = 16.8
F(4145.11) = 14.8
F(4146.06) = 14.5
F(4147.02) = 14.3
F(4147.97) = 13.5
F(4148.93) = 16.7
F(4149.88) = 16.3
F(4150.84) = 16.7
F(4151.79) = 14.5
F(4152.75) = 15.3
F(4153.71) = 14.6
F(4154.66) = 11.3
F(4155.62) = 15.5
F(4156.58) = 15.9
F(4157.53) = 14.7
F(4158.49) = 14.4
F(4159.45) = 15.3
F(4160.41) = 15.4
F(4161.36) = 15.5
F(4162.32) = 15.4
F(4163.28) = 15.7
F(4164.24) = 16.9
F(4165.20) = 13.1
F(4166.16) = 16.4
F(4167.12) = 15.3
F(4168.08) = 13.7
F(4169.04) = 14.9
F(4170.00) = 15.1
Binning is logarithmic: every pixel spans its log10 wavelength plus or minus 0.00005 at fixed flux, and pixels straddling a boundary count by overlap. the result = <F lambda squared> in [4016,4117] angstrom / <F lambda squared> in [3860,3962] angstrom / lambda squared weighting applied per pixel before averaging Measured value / 1.93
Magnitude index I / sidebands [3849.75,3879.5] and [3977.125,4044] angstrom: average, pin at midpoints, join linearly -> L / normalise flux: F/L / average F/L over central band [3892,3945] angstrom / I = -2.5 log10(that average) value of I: 0.17 mag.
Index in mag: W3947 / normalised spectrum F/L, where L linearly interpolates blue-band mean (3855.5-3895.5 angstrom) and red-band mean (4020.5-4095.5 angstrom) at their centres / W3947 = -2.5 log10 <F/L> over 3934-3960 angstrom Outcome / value 0.25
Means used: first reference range 8.24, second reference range 16.1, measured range 9.08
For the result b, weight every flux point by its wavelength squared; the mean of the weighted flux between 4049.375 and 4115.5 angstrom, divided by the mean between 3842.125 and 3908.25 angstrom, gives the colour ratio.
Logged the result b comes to 2.0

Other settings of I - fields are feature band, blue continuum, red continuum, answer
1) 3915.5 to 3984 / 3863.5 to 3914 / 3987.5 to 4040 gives 0.40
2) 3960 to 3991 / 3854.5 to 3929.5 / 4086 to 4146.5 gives 0.14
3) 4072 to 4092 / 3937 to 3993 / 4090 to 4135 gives -0.15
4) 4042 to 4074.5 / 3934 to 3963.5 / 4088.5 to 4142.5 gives -0.20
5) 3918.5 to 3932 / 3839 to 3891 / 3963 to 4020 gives 0.29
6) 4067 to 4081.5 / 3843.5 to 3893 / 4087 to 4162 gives -0.11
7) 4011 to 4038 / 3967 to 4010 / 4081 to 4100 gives -0.15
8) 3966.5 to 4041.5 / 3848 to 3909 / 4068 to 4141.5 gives -0.15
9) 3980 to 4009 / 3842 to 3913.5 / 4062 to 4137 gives -0.24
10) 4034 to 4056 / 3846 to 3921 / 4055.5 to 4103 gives -0.10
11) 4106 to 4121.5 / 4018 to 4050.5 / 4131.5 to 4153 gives -0.03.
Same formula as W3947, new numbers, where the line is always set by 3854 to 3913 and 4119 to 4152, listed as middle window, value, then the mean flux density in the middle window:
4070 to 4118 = -0.111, 15.7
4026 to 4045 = -0.235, 15.8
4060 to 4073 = -0.143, 15.4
